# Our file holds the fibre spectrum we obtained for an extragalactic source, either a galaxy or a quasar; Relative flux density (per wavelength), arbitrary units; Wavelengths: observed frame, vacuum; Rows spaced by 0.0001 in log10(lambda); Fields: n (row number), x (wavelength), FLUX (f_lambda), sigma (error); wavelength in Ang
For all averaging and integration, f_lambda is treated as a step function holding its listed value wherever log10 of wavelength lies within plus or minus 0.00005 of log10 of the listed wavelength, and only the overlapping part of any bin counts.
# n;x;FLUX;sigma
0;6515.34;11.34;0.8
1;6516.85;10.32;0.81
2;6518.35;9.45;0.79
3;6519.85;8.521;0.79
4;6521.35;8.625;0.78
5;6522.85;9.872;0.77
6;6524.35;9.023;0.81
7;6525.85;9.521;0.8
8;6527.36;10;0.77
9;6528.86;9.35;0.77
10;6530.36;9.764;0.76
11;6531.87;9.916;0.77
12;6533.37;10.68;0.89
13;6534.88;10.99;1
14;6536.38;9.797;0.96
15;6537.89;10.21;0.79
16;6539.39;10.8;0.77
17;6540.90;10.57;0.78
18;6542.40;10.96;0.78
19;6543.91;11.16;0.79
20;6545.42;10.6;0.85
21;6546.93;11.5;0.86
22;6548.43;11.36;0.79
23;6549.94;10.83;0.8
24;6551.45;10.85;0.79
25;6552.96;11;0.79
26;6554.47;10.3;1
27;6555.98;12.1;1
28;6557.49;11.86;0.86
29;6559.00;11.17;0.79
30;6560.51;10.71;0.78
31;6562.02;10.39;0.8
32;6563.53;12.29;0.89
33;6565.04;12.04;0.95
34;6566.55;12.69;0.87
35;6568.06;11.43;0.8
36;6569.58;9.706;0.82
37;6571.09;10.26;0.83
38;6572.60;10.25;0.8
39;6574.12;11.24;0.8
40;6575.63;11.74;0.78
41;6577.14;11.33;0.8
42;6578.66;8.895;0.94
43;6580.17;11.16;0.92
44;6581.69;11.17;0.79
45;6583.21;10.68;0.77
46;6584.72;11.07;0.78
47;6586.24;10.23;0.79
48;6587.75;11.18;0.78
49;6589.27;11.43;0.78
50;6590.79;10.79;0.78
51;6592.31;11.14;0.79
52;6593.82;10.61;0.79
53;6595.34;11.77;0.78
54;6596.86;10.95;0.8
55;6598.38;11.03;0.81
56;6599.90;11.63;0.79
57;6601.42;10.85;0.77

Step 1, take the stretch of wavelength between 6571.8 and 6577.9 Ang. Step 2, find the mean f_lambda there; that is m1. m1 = 11.1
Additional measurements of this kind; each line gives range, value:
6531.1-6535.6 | 10.5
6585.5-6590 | 11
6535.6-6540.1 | 10.3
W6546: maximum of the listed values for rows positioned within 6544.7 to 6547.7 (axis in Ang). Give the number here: 11.5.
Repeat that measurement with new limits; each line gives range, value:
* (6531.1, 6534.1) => 10.68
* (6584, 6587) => 11.07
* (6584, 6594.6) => 11.43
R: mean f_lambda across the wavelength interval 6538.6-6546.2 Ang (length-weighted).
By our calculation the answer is 10.8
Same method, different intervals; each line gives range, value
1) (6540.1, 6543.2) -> 10.8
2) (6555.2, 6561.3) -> 11.4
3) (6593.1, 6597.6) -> 11.1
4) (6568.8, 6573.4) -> 10.1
